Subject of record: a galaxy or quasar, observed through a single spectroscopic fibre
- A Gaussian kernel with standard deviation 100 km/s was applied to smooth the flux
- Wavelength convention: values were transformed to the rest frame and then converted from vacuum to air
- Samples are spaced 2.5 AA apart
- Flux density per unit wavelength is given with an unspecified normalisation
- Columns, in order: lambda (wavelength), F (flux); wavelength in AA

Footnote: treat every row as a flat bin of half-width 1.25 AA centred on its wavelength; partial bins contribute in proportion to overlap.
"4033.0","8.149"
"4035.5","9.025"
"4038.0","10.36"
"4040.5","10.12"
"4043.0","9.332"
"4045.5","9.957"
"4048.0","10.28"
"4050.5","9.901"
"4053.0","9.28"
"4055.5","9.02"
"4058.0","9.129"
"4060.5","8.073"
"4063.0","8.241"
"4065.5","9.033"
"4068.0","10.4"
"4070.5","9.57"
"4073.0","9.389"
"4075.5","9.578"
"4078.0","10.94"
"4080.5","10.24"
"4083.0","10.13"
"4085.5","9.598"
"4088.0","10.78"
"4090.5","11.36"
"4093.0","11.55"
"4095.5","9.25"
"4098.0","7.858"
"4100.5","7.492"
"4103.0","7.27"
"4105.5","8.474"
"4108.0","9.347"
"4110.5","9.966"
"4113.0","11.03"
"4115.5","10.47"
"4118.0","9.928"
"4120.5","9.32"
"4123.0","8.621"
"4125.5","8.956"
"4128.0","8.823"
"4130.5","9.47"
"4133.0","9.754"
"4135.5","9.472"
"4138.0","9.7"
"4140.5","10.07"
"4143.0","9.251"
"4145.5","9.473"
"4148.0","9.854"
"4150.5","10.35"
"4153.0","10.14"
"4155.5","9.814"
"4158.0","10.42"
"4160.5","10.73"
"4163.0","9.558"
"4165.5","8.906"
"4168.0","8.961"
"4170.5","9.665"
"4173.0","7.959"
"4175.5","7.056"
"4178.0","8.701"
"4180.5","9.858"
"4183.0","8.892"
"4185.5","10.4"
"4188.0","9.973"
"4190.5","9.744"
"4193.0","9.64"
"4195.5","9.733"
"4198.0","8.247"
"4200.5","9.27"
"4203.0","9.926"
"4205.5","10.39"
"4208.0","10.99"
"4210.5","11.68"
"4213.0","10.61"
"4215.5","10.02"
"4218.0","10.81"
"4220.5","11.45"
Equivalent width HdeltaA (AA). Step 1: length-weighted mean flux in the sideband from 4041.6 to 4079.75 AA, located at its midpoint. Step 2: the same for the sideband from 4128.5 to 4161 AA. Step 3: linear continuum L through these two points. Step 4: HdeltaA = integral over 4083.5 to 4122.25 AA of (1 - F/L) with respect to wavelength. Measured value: 0.3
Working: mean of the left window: 9.49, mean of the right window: 9.84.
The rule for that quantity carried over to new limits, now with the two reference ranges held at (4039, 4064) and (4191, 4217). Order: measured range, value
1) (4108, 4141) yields 0.2 AA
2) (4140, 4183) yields 1.8 AA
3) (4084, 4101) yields -0.5 AA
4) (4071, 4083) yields -0.7 AA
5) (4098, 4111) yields 1.7 AA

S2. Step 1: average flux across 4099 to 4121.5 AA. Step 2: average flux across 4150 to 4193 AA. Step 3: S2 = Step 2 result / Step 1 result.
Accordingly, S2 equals 1.02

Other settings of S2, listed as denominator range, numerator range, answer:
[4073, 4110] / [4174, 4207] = 0.98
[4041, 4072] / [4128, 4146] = 1.02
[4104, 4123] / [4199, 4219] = 1.08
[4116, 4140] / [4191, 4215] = 1.07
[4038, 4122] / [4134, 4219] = 1.01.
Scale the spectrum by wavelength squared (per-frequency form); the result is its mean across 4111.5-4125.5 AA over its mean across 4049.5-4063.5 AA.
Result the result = 1.13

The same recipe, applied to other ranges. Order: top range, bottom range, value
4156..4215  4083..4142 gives 1.05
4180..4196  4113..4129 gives 1.06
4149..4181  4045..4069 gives 1.06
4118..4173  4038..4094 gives 1.01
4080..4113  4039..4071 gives 1.03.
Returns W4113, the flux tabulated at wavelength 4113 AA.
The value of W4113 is 11.03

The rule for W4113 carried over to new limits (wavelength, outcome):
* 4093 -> 11.55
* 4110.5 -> 9.966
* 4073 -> 9.389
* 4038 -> 10.36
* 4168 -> 8.961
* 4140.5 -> 10.07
